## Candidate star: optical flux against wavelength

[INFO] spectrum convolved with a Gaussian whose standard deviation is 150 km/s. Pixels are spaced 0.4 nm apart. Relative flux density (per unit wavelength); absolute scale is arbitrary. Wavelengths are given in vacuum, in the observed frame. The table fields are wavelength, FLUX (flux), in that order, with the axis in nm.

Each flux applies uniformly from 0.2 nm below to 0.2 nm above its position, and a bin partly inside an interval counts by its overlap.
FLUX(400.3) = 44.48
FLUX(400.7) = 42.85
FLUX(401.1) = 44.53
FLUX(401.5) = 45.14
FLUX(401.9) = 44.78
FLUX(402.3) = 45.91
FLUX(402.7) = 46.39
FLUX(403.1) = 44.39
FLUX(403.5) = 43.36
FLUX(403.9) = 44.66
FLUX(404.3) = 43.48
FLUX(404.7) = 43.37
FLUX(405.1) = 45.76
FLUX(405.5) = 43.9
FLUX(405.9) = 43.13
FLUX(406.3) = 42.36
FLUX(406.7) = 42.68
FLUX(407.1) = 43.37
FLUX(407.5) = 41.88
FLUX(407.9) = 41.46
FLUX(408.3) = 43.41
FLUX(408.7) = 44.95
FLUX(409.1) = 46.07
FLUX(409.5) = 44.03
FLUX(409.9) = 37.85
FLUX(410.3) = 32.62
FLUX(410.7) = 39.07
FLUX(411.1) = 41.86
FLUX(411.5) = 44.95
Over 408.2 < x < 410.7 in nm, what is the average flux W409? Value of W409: 41.2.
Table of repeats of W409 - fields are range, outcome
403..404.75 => 43.9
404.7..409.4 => 43.5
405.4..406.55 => 43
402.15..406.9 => 44.1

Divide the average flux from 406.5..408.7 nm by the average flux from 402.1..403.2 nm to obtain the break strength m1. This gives 0.9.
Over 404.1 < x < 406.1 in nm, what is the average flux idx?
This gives 43.9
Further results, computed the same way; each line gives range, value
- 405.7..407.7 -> 42.7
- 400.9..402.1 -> 44.8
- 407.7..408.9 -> 43.3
